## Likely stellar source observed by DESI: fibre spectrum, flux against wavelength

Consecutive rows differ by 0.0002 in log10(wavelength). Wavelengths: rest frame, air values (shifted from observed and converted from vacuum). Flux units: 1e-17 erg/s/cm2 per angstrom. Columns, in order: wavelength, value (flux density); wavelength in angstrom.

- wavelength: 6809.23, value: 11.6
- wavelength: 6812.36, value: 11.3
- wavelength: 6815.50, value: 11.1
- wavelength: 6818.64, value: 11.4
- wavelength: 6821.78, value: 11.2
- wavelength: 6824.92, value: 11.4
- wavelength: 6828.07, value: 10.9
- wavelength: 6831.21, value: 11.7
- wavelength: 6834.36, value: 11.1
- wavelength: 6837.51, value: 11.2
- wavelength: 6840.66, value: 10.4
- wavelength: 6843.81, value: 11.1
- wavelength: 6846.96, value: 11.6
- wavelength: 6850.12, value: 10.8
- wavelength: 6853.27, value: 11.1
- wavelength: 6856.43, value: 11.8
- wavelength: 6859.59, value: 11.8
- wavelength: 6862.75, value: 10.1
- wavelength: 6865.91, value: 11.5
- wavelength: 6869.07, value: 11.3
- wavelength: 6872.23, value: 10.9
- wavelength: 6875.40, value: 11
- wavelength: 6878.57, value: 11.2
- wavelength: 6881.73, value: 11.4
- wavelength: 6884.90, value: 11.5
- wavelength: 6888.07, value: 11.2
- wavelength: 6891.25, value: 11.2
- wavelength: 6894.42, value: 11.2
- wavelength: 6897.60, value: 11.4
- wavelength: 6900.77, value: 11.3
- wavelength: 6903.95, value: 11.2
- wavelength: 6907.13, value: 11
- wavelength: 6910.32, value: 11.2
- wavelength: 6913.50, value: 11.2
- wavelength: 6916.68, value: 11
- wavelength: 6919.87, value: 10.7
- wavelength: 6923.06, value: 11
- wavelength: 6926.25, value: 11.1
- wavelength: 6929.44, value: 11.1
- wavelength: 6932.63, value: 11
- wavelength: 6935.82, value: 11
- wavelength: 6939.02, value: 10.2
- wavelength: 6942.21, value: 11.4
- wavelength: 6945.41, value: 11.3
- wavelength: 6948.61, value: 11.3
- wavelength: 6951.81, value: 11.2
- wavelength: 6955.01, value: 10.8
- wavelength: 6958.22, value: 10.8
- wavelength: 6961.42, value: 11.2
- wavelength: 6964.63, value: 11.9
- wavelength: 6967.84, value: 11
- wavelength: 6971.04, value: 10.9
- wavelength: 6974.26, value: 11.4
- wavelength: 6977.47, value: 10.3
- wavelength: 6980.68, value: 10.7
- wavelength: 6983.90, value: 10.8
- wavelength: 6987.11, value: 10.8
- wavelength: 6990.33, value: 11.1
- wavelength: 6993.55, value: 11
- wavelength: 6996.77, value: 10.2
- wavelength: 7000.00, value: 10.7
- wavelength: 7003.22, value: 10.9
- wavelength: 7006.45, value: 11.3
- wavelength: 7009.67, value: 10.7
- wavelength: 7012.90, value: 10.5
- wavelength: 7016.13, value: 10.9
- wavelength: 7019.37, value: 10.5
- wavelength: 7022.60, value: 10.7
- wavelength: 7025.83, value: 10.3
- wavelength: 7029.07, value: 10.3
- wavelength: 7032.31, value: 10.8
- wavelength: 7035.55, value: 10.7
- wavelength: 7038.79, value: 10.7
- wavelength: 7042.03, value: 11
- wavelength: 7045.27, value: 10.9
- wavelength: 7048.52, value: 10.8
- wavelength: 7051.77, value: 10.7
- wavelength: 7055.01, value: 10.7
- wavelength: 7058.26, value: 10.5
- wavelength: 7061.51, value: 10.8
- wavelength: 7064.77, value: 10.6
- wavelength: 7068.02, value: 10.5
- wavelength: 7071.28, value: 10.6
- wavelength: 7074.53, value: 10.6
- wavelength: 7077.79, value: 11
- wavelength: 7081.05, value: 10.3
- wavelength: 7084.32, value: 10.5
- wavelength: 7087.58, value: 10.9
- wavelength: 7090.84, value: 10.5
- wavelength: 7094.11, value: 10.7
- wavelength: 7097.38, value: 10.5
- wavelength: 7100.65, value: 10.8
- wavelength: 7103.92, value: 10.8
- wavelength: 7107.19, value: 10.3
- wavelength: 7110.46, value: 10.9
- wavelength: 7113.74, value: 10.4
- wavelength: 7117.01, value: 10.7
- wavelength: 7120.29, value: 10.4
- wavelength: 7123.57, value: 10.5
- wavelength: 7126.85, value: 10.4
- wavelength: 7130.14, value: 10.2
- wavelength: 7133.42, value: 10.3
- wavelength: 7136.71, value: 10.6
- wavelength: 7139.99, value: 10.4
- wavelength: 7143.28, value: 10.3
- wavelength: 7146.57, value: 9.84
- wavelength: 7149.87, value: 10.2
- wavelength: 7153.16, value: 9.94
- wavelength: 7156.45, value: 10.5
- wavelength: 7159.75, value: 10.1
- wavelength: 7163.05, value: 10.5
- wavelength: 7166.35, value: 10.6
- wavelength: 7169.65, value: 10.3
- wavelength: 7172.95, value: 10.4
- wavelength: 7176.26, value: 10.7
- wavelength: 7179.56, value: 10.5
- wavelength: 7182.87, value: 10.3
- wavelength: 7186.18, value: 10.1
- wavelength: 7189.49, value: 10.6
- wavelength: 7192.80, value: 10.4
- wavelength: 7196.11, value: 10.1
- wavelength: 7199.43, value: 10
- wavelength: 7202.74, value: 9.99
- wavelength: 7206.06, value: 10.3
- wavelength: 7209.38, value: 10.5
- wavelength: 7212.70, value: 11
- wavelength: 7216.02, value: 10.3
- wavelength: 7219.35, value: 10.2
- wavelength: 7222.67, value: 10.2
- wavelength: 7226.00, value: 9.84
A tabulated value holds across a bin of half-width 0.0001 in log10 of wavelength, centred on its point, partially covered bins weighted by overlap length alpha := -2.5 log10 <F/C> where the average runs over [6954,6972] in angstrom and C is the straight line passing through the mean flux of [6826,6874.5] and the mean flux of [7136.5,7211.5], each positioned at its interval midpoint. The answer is -0.026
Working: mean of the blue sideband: 11.2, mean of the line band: 11.1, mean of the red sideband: 10.3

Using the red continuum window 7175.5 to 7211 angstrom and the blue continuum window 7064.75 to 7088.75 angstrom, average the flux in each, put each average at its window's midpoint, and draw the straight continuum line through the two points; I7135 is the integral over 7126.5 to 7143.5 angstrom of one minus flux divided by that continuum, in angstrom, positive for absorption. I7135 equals 0.2 angstrom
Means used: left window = 10.6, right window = 10.3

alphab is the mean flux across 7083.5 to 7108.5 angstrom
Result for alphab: 10.6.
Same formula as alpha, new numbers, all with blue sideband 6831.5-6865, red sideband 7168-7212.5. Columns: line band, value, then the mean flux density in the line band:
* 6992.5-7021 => 0.003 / 10.7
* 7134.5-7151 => 0.020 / 10.3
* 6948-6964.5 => -0.024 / 11.1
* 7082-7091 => -0.005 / 10.6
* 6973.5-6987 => 0.006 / 10.8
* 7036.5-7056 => -0.013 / 10.8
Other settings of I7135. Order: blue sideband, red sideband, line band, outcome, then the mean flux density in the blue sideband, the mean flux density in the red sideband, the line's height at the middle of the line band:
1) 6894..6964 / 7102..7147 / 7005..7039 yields 0.4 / 11.1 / 10.5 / 10.8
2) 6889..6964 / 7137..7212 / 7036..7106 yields -0.3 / 11.1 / 10.3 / 10.6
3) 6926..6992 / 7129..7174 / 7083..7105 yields -0.3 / 11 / 10.3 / 10.5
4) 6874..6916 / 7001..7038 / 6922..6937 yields 0.0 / 11.2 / 10.7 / 11.1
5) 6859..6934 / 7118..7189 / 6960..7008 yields -0.3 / 11.1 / 10.3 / 10.9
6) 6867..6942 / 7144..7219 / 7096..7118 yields -0.2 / 11.1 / 10.3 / 10.5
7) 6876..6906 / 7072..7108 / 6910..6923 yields 0.2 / 11.3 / 10.6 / 11.2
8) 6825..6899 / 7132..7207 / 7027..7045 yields 0.0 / 11.2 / 10.3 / 10.7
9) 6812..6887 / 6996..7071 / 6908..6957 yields -0.3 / 11.2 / 10.7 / 11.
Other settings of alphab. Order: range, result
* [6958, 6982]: 11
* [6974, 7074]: 10.7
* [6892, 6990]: 11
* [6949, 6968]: 11.2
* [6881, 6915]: 11.2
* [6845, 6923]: 11.2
